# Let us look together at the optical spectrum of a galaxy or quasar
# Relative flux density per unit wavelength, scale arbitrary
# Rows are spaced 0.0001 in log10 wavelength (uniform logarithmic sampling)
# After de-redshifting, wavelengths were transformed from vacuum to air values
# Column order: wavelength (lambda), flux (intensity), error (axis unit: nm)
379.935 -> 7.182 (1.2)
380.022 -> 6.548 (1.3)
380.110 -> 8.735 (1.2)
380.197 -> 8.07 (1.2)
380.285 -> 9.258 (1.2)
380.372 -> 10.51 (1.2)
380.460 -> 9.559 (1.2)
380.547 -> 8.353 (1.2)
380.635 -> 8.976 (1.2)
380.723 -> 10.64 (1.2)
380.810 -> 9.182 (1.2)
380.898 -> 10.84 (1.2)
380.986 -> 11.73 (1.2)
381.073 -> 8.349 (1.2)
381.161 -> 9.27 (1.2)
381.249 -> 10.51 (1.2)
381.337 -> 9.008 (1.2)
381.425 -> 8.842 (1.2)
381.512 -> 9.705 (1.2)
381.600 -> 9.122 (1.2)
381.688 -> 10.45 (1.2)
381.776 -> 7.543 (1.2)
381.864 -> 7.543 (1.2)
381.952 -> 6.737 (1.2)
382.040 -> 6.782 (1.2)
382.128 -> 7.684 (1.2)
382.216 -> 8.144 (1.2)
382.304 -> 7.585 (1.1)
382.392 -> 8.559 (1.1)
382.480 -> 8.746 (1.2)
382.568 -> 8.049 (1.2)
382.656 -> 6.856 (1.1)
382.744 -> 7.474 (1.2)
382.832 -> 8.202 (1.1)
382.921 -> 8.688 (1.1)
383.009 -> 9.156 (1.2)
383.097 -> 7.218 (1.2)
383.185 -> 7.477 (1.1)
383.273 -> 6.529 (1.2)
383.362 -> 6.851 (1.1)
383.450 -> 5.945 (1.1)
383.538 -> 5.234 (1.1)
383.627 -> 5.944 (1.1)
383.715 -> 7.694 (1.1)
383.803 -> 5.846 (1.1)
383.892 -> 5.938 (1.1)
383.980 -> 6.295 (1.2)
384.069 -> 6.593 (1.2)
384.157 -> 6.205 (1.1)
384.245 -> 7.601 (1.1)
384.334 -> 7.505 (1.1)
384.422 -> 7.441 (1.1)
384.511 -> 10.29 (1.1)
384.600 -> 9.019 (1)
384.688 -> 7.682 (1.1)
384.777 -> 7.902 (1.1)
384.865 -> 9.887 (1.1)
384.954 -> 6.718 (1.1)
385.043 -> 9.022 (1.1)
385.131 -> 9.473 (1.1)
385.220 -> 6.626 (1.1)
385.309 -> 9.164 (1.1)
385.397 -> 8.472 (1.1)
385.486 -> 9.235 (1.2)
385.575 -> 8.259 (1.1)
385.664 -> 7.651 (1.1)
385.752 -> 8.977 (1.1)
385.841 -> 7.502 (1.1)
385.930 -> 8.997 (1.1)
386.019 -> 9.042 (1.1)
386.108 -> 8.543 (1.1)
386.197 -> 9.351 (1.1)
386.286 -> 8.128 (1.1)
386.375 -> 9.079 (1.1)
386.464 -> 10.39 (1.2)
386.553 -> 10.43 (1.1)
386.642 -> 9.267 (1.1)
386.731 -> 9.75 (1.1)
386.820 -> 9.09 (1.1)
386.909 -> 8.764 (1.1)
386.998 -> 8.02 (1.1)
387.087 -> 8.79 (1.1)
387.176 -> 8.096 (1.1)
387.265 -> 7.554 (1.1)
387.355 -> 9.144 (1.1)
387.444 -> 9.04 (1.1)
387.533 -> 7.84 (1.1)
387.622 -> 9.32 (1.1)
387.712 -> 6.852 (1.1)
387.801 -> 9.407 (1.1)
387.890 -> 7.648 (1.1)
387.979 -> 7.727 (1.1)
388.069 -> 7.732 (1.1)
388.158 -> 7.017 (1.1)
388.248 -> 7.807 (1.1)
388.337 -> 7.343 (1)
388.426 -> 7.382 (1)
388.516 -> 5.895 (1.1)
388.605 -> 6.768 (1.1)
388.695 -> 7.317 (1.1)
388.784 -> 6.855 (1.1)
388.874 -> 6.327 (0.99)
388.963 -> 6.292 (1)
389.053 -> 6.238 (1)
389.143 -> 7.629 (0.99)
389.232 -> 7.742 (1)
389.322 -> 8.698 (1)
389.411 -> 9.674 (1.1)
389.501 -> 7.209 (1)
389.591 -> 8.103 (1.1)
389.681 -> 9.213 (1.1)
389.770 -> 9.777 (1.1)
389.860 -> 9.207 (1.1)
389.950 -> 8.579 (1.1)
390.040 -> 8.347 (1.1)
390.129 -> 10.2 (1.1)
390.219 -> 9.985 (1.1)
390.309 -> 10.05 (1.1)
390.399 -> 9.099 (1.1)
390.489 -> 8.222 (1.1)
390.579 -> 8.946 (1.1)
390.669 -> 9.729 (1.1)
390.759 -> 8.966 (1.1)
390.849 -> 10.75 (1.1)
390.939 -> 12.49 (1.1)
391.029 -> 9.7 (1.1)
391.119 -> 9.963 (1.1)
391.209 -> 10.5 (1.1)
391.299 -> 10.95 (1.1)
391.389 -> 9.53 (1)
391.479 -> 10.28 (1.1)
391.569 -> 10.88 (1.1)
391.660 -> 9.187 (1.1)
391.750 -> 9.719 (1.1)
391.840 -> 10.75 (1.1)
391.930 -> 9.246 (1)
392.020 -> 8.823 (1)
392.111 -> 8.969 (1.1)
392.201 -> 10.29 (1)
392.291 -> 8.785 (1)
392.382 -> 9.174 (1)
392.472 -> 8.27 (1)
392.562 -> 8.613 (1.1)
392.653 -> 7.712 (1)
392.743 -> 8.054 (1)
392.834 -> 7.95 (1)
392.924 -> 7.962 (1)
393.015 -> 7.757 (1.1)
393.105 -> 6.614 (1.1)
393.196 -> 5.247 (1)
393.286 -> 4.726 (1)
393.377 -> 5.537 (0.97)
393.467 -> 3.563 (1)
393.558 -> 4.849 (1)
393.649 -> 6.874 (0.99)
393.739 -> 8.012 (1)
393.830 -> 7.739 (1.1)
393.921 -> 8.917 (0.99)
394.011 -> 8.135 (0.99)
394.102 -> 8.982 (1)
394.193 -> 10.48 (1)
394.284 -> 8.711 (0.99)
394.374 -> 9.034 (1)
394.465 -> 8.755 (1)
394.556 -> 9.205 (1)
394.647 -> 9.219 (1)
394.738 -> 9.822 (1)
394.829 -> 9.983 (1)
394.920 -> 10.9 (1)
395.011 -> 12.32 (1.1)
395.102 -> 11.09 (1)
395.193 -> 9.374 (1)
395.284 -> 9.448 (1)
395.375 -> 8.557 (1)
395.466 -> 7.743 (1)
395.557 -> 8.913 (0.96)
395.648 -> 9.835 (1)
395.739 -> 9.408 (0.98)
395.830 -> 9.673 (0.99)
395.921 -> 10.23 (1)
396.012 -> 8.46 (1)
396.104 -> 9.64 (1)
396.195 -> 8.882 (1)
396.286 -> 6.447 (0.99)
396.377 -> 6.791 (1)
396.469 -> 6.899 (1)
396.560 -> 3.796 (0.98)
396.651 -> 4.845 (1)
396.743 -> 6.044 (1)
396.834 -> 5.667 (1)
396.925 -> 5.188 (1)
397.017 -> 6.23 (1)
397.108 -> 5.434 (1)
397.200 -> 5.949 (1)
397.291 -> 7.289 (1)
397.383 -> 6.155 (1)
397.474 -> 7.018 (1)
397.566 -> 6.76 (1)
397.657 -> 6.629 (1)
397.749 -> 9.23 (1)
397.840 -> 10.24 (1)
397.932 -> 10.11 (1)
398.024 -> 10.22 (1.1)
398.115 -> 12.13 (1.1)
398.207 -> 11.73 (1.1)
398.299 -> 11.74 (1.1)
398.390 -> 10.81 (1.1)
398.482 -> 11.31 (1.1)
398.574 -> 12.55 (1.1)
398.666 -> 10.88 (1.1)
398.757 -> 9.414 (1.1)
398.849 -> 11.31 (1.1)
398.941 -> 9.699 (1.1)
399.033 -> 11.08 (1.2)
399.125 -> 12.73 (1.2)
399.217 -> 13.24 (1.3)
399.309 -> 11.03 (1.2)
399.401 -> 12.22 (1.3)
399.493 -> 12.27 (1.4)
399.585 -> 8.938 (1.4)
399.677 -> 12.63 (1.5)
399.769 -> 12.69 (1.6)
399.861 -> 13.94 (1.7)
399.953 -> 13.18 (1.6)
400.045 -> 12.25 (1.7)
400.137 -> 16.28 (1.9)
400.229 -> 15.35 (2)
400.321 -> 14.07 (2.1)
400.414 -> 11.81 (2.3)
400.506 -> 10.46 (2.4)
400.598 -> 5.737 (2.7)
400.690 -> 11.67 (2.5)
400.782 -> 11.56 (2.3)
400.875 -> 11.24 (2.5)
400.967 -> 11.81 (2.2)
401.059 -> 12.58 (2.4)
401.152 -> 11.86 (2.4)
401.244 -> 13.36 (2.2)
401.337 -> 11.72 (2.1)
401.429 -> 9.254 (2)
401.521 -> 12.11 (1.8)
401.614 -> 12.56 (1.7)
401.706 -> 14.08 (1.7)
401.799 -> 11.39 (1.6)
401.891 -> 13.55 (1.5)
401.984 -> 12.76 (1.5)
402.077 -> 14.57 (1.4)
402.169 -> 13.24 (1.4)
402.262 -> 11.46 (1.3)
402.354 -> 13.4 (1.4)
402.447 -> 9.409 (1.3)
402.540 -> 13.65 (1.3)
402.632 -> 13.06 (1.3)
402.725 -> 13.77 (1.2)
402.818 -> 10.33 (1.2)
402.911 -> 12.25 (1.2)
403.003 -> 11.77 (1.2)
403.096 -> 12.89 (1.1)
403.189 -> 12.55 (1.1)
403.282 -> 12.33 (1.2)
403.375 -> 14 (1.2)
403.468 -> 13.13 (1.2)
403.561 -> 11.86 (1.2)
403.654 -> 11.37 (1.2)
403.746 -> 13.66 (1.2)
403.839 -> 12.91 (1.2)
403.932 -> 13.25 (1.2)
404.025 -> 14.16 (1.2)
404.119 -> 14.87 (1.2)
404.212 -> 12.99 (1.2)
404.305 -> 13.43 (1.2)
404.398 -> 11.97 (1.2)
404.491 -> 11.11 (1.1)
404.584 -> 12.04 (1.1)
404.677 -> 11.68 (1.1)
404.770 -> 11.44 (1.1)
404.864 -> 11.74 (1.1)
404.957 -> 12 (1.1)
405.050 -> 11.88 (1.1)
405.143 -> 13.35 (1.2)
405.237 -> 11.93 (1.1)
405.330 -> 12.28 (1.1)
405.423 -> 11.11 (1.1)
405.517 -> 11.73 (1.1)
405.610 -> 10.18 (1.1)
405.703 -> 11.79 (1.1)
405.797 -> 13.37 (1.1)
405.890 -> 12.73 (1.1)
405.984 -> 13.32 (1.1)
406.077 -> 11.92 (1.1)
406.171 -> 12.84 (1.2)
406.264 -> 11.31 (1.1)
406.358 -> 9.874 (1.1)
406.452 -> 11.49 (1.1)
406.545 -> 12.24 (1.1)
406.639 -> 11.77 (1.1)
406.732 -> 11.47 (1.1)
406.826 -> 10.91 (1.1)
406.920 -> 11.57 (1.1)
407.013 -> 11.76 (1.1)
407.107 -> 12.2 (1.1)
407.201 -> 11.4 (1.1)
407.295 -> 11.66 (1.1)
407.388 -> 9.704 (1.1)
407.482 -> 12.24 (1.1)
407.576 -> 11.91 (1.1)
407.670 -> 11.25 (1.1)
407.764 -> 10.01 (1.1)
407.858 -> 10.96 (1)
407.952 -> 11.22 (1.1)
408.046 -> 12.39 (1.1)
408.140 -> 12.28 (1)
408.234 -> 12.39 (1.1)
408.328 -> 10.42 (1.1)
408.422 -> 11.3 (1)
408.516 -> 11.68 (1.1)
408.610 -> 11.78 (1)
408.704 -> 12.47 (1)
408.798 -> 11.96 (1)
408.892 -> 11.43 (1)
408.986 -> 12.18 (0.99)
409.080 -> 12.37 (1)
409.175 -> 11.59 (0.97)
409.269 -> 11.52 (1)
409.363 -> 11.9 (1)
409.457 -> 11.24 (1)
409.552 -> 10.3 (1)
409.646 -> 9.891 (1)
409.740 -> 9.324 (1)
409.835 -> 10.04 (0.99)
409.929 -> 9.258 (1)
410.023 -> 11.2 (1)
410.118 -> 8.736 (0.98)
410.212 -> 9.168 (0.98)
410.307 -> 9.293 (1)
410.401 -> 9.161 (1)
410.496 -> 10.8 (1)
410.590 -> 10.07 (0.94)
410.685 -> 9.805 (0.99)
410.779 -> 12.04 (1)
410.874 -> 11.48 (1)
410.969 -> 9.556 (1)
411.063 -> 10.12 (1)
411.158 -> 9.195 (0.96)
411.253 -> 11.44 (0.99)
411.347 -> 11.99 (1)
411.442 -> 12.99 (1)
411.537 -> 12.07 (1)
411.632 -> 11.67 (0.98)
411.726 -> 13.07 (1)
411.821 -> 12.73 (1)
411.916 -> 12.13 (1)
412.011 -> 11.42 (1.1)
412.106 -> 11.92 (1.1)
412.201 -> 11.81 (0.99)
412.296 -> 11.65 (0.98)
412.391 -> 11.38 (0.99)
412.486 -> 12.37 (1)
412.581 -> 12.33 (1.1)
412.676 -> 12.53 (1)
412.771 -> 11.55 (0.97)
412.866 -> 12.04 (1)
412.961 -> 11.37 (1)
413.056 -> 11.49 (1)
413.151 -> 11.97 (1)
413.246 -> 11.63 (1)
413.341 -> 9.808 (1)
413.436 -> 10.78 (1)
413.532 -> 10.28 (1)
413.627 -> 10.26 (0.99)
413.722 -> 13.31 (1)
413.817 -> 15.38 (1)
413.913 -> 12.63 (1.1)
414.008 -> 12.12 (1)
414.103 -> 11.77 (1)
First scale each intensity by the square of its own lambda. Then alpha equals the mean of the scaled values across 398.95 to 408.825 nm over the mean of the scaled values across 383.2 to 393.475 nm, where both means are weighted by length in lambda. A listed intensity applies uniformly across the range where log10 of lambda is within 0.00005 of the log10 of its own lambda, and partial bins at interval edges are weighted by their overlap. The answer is 1.58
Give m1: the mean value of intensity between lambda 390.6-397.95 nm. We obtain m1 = 8.39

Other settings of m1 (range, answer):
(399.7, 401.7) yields 12.2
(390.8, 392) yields 10.3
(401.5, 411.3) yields 11.7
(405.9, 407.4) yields 11.7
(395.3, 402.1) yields 10.2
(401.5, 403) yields 12.6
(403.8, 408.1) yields 11.9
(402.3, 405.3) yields 12.5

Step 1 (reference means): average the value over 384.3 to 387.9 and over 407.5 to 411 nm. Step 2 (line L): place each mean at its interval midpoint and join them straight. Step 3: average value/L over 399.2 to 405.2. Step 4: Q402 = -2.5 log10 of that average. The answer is -0.21 mag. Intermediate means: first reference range 8.63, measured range 12.4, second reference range 10.9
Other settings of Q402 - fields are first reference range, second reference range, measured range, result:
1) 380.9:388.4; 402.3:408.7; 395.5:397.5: 0.39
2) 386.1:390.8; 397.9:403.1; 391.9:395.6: 0.19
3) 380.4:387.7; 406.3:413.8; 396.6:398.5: 0.22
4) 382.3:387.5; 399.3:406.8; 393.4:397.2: 0.28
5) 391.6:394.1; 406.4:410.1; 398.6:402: -0.25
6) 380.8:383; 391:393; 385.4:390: 0.10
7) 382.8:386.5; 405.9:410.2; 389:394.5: 0.03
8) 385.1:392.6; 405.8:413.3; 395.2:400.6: 0.03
